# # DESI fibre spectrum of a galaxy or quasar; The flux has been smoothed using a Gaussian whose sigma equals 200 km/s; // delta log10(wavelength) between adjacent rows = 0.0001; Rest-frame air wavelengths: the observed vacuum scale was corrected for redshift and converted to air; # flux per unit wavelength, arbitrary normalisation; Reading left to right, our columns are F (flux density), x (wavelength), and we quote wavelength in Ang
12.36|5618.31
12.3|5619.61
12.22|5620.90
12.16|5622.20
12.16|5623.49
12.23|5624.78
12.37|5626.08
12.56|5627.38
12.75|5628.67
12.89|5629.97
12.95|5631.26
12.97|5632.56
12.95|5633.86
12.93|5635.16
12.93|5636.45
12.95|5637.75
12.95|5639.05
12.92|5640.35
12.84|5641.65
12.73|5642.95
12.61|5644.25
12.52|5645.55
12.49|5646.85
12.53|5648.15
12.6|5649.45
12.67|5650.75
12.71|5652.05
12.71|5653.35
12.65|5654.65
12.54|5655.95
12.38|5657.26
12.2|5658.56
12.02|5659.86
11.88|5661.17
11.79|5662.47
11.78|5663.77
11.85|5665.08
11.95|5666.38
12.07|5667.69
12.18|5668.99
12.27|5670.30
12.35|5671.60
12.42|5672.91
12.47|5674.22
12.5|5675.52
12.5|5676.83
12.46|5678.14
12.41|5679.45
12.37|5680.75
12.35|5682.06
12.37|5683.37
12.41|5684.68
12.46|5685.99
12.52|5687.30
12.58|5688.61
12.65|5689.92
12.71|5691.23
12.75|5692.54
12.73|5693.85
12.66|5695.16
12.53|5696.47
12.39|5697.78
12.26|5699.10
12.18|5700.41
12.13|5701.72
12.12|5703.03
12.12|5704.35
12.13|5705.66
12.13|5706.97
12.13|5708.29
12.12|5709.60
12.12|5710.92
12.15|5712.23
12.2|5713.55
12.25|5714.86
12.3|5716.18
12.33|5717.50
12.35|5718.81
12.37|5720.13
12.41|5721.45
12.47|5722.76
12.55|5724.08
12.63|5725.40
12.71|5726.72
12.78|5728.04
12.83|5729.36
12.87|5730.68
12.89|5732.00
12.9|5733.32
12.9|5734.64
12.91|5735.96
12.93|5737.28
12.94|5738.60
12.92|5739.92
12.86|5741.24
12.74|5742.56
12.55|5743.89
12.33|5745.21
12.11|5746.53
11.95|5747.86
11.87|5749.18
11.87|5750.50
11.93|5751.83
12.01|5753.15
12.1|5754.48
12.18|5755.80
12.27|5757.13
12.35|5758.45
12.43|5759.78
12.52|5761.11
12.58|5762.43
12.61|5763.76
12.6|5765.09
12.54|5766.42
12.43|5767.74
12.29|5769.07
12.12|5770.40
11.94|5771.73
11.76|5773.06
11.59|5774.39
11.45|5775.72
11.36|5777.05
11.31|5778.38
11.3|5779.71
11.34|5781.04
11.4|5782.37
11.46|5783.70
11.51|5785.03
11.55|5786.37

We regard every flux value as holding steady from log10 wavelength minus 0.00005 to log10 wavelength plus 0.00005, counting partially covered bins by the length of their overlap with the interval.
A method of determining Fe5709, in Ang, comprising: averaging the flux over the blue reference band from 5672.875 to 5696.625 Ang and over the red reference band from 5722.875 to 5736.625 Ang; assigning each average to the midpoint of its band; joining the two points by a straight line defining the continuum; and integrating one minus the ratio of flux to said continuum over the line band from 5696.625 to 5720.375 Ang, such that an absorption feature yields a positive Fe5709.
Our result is 0.8 Ang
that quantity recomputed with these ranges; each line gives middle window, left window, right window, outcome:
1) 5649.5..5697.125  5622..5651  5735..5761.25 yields 0.8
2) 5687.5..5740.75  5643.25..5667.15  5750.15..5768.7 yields -0.8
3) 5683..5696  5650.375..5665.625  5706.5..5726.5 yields -0.3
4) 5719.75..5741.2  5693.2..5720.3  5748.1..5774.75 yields -0.9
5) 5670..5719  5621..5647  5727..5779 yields 0.6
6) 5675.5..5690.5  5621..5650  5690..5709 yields 0.0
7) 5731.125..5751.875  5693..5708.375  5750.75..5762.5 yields -0.5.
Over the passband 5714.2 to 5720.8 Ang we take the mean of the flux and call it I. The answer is 12.3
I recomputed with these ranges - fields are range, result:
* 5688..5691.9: 12.7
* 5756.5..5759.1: 12.3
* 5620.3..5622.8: 12.2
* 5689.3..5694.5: 12.7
